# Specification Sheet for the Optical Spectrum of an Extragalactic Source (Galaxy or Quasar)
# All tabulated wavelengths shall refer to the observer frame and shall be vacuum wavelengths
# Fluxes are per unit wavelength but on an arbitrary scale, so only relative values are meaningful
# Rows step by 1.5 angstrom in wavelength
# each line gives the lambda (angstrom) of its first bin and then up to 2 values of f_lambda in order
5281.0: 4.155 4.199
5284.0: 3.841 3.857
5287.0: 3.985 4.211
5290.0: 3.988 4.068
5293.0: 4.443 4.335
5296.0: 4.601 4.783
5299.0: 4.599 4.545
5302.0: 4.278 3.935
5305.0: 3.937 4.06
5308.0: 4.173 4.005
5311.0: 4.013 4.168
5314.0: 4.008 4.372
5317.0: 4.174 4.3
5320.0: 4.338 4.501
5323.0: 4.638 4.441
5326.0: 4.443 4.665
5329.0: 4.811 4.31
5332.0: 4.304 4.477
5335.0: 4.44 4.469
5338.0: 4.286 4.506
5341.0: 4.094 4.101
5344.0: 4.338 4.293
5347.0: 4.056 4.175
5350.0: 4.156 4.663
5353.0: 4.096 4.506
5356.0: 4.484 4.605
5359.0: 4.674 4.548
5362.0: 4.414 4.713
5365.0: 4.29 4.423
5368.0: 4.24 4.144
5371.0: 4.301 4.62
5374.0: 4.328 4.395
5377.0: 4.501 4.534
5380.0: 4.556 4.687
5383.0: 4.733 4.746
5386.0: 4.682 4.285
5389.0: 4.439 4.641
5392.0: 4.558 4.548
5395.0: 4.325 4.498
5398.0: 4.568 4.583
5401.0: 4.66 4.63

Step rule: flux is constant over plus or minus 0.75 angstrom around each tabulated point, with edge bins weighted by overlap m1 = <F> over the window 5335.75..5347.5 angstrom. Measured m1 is 4.27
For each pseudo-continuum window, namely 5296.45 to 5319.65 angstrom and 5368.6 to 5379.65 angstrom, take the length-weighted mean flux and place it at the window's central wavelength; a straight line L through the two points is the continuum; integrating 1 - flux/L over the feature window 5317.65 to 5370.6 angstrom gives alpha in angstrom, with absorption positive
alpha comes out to -0.87 angstrom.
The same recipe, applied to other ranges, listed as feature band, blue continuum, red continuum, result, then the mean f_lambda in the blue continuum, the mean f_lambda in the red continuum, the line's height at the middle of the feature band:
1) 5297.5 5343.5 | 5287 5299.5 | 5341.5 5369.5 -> 0.39 angstrom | 4.35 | 4.37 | 4.36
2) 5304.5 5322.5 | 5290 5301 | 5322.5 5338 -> 1.16 angstrom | 4.45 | 4.49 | 4.47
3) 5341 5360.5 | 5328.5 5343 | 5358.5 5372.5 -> 0.25 angstrom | 4.38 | 4.42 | 4.4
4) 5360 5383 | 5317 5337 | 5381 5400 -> 0.38 angstrom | 4.46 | 4.56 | 4.53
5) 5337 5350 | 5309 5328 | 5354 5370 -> 0.49 angstrom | 4.31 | 4.46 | 4.4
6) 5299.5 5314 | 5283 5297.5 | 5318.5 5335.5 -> 0.63 angstrom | 4.18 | 4.48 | 4.32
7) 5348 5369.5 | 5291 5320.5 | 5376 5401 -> 0.14 angstrom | 4.26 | 4.56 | 4.45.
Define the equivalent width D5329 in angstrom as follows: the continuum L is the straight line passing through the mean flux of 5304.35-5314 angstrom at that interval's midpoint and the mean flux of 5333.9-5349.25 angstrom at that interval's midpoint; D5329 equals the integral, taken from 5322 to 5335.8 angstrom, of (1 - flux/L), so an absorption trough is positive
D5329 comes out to -1.0 angstrom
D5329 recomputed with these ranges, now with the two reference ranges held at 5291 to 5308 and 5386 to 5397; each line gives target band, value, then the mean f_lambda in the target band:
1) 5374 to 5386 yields -0.3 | 4.58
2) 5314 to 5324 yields 0.0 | 4.36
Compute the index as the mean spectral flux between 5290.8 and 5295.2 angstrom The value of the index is 4.28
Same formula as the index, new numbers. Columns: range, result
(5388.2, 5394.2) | 4.54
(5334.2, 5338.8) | 4.4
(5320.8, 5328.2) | 4.54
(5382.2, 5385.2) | 4.74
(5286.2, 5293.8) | 4.14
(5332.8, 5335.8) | 4.46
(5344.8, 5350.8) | 4.17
